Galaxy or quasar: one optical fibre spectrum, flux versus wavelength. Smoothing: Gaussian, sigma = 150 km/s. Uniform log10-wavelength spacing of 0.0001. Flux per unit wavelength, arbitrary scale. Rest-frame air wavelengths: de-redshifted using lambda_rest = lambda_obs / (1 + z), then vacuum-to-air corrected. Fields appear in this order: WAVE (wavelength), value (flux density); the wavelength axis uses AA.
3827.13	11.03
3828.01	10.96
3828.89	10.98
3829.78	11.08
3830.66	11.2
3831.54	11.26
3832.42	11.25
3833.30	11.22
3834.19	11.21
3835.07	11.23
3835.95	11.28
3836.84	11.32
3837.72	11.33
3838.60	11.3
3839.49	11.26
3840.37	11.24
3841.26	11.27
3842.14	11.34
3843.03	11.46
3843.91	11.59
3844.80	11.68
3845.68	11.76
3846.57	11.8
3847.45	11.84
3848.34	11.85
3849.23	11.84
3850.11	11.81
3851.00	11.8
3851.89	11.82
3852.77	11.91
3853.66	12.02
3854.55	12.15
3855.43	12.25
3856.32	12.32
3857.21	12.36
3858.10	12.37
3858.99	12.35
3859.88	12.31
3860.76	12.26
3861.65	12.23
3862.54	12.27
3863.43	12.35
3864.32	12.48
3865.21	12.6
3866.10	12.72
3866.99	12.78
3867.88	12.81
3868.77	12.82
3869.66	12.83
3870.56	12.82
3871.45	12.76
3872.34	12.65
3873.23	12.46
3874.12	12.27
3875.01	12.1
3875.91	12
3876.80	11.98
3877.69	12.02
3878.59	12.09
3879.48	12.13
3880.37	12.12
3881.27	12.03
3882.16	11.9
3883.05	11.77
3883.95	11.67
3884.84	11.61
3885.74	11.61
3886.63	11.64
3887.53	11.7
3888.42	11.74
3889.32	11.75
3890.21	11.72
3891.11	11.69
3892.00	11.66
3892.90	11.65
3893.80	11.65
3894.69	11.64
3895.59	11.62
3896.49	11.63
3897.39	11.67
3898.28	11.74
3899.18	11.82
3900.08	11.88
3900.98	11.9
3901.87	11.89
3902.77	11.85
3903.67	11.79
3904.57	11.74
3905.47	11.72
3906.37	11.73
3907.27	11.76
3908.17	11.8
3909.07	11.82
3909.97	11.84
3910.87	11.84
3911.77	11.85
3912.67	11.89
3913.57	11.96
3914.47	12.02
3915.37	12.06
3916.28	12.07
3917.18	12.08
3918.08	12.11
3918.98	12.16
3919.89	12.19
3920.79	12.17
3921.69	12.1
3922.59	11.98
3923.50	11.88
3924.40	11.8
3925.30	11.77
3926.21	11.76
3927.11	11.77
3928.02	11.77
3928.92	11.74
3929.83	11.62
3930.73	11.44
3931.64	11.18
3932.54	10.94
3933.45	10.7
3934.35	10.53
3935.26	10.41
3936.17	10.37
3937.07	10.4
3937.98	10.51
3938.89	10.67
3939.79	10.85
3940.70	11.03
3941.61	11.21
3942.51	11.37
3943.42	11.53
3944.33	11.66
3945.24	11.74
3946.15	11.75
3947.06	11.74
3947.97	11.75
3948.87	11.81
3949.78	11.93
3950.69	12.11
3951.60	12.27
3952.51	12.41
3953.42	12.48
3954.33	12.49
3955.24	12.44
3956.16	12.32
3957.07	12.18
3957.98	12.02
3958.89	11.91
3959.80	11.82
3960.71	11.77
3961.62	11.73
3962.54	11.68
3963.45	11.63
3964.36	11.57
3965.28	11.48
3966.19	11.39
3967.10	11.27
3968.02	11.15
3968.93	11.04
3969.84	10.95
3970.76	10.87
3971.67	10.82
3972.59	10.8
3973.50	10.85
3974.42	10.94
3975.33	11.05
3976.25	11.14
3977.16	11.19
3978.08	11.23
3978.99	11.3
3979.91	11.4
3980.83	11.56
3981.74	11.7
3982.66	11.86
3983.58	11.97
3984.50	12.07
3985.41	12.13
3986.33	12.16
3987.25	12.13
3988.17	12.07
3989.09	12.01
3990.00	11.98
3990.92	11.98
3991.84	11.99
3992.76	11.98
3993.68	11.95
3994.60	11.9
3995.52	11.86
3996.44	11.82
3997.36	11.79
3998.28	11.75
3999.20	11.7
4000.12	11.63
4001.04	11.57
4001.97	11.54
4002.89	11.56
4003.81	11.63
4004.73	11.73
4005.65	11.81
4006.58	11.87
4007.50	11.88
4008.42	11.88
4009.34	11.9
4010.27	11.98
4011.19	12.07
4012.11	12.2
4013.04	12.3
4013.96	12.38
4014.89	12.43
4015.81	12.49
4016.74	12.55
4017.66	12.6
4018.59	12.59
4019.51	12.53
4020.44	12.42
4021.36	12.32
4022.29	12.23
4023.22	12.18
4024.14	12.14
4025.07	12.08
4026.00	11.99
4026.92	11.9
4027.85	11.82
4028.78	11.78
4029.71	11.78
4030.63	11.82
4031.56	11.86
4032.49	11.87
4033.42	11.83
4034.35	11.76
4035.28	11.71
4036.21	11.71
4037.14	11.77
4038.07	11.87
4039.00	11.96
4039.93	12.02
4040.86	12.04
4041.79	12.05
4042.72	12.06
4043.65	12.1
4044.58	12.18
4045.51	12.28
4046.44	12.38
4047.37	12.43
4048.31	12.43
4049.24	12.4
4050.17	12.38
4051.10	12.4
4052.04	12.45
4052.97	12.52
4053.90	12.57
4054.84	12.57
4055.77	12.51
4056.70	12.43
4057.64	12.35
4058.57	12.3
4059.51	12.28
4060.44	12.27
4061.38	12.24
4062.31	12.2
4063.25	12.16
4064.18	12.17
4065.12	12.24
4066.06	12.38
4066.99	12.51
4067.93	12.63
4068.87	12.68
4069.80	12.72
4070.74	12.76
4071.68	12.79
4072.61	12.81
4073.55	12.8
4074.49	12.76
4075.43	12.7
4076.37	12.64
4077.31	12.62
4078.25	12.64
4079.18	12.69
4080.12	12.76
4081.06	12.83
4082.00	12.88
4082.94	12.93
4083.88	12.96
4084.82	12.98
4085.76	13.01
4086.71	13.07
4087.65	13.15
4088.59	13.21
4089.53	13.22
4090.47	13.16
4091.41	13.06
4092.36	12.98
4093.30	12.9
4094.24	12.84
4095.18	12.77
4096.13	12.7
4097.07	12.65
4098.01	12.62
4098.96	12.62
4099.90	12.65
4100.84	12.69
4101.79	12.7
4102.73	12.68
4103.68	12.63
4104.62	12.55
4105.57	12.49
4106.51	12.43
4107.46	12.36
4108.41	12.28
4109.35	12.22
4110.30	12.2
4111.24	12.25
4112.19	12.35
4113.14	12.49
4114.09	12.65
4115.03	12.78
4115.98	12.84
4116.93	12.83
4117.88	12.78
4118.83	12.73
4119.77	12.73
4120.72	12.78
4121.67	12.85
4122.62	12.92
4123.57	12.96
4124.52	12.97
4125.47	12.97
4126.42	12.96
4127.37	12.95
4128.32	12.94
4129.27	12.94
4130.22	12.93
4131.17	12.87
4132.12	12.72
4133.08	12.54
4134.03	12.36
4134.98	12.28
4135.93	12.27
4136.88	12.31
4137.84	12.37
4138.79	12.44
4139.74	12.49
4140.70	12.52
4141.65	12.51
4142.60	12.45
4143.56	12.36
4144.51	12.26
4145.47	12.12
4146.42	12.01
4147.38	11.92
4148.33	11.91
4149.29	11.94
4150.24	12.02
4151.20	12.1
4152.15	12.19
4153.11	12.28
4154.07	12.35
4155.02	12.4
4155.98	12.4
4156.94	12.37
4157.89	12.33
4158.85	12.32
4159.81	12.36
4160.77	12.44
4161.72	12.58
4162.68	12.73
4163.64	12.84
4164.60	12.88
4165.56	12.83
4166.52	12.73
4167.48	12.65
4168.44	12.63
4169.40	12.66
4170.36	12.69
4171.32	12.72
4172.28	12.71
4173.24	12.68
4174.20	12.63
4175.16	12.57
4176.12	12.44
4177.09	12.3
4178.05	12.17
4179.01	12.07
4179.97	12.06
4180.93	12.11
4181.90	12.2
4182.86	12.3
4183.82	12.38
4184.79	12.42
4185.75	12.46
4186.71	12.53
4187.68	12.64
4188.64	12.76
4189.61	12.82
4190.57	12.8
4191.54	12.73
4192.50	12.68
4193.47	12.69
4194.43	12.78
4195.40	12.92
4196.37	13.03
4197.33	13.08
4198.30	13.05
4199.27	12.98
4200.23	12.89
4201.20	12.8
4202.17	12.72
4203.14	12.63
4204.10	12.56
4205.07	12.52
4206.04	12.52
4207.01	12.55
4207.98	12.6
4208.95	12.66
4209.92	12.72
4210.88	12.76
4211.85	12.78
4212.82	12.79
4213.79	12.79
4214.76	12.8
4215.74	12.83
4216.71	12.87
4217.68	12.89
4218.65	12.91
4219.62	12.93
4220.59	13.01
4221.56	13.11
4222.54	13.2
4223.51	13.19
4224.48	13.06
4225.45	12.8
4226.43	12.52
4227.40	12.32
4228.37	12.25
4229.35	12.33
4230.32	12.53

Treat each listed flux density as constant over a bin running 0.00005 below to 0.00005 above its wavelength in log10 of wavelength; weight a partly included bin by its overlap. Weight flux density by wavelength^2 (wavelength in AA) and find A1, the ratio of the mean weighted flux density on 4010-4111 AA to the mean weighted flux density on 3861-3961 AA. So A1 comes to 1.1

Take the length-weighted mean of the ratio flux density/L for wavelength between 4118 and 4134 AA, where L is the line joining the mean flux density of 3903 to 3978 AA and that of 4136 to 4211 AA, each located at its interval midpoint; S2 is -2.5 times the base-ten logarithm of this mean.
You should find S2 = -0.05 mag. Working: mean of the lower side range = 11.6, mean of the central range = 12.8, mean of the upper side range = 12.5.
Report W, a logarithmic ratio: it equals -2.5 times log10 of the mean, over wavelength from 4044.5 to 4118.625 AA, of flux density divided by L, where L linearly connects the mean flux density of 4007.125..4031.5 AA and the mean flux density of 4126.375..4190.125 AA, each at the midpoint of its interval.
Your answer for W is -0.03 mag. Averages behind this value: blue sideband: 12.2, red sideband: 12.5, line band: 12.6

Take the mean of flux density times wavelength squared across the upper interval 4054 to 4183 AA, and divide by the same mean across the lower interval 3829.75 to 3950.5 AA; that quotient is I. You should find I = 1.20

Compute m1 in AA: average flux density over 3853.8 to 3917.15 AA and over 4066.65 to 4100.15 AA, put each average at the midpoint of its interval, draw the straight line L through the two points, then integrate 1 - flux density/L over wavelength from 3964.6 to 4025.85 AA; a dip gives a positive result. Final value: 3.4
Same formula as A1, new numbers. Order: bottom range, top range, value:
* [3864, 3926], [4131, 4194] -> 1.18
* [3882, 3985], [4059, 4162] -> 1.18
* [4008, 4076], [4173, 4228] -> 1.12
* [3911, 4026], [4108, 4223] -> 1.18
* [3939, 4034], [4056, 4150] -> 1.13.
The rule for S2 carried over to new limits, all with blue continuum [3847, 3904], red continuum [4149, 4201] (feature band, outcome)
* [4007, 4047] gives 0.02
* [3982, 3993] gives 0.02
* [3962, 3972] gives 0.09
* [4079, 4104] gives -0.04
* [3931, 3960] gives 0.06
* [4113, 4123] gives -0.03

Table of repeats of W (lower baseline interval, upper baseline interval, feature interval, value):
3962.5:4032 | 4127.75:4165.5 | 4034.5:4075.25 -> -0.027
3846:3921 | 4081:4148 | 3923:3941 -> 0.094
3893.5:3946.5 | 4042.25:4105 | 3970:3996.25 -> 0.039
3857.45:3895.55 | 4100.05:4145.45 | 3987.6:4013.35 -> 0.045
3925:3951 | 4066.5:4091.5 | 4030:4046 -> 0.041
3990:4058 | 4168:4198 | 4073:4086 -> -0.048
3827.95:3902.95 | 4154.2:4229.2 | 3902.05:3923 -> 0.005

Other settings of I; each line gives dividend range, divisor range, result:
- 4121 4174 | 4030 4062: 1.08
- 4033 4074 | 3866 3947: 1.13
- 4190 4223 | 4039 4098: 1.09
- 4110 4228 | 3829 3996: 1.22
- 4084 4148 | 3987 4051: 1.10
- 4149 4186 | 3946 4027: 1.15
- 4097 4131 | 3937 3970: 1.18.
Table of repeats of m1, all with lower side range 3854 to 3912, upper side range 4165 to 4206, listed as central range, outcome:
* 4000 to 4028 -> 0.5 AA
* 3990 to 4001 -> 0.4 AA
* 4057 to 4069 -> 0.1 AA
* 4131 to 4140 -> 0.1 AA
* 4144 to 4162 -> 0.5 AA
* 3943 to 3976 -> 1.5 AA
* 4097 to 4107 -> -0.1 AA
